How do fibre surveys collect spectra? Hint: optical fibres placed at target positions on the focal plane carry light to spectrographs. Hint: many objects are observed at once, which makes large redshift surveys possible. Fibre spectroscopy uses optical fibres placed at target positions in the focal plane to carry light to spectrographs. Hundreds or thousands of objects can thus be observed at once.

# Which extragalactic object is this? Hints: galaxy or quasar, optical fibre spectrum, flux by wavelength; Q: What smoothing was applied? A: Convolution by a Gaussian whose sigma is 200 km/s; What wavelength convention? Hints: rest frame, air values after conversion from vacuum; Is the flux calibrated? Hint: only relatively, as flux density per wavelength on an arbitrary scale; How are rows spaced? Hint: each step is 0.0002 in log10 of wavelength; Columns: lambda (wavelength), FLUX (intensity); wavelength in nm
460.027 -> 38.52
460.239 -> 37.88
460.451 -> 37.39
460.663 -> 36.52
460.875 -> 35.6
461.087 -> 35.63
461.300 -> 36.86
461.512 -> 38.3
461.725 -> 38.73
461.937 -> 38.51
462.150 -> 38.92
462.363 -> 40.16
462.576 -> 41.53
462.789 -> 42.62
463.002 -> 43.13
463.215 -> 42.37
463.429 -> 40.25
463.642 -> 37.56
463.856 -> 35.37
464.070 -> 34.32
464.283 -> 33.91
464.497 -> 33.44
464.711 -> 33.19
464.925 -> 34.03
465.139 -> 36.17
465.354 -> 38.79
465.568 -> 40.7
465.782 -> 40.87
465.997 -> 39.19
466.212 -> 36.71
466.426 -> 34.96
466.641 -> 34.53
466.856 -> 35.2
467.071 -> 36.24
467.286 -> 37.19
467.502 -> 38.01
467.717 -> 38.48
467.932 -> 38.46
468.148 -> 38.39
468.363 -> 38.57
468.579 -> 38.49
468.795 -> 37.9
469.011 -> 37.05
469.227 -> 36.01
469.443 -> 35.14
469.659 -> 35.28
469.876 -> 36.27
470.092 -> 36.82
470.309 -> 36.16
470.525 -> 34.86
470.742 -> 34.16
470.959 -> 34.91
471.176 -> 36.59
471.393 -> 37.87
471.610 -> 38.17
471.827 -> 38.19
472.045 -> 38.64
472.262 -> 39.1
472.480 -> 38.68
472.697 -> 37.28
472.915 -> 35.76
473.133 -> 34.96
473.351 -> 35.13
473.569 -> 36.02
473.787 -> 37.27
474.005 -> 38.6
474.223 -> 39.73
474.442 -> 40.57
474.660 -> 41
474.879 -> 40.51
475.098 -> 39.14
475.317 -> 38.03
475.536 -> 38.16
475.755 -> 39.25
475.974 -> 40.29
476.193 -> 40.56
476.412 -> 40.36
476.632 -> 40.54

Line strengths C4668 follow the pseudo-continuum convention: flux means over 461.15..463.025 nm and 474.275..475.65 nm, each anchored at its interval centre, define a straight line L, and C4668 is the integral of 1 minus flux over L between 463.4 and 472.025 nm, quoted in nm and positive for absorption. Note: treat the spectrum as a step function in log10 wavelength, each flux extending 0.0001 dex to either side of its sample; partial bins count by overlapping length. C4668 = 0.630 nm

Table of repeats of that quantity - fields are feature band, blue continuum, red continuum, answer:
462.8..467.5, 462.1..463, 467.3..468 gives 0.292 nm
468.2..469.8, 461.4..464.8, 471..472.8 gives 0.047 nm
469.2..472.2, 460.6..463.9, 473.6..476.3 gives 0.214 nm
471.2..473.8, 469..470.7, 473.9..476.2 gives 0.033 nm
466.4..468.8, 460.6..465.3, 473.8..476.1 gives 0.067 nm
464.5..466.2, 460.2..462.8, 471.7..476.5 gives 0.046 nm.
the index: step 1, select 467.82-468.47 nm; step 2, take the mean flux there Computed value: 38.5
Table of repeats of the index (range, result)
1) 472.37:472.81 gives 38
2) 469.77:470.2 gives 36.6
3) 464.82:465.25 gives 35.1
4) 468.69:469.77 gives 36.3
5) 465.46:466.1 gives 40.3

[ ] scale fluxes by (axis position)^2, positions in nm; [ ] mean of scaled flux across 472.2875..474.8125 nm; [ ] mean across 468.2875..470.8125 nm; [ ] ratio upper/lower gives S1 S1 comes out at 1.06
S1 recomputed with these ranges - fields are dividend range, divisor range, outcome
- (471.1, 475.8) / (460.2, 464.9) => 1.06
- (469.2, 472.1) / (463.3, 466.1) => 1.01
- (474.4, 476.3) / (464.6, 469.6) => 1.11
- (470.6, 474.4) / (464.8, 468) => 1.02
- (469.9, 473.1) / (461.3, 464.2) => 0.98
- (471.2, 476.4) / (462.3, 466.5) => 1.05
